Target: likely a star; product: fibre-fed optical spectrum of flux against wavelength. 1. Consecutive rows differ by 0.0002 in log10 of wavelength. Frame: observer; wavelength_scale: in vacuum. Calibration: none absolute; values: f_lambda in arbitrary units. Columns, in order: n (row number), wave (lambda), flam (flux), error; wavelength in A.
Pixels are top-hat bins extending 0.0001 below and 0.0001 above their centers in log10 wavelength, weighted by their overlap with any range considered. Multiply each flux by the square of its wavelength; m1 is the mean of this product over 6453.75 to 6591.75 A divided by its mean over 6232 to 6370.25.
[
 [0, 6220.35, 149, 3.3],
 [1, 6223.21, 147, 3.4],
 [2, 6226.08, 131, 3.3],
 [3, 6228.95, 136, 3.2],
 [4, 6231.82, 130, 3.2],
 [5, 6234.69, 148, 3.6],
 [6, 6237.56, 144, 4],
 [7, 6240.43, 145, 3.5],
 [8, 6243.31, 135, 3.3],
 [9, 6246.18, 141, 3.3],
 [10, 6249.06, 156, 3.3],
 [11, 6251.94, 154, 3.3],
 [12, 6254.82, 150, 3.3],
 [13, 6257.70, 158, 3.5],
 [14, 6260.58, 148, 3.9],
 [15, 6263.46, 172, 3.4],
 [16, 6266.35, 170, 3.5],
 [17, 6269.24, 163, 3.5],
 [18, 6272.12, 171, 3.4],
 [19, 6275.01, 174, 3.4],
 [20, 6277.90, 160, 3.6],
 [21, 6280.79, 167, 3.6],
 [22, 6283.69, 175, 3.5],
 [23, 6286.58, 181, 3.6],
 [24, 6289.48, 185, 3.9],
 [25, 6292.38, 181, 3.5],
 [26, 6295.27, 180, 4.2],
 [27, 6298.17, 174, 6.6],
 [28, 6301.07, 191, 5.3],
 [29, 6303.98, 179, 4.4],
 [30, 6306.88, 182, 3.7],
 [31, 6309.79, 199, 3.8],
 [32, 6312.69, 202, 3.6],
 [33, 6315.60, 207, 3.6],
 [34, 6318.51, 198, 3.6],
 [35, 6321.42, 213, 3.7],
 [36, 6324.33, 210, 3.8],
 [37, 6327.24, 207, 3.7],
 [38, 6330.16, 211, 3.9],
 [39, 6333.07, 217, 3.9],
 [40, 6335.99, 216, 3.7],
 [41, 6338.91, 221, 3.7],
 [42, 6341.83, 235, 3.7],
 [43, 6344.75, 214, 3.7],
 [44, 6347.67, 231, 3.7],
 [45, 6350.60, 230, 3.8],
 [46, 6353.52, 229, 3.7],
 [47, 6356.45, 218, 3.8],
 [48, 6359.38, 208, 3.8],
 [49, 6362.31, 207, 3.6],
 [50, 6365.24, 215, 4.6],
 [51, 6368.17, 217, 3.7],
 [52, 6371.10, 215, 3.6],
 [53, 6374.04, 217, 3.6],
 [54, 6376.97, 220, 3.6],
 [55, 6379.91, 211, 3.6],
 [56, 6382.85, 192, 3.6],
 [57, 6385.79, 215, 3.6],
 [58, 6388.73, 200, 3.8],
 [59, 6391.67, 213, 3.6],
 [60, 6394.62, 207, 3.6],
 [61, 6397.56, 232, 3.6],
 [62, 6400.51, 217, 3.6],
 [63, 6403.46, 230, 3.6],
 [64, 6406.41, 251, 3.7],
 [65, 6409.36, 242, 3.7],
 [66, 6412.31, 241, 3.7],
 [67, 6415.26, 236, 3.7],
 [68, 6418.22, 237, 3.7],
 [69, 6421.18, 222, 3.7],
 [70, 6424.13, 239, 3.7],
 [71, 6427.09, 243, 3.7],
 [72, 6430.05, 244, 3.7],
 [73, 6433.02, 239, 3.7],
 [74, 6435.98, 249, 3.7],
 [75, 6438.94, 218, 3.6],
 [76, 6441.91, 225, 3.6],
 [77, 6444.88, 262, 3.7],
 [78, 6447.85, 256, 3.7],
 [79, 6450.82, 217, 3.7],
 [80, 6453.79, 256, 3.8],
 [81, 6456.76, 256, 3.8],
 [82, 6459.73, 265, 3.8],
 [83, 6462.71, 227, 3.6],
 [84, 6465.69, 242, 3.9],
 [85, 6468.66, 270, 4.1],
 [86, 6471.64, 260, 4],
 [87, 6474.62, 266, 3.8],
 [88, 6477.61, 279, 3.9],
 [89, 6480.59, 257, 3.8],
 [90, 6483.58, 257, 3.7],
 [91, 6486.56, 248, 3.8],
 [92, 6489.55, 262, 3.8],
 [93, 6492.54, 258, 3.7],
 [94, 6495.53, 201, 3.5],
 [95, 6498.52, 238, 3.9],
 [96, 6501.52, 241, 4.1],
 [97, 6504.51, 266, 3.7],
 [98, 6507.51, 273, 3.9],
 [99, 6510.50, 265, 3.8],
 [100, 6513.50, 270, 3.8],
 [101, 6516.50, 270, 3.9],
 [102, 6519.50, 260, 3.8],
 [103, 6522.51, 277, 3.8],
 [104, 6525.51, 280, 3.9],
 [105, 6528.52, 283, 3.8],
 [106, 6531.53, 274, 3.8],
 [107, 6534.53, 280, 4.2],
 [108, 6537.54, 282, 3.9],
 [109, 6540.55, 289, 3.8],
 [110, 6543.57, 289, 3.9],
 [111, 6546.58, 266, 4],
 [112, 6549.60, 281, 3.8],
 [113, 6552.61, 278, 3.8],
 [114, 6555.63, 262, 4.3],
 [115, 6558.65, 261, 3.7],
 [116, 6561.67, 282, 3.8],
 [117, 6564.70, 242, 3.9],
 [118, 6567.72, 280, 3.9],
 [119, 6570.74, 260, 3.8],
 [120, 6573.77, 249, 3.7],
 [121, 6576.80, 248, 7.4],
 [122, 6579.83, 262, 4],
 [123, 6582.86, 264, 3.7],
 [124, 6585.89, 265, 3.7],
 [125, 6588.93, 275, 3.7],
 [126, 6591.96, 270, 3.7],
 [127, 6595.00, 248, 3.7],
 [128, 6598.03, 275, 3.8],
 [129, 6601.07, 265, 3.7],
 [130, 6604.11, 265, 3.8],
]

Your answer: 1.51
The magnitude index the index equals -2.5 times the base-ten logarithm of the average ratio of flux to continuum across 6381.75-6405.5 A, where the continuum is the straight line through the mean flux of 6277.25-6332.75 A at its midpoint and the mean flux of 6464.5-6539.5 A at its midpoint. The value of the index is 0.04 mag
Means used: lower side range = 191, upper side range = 263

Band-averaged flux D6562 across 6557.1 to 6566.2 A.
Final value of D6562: 261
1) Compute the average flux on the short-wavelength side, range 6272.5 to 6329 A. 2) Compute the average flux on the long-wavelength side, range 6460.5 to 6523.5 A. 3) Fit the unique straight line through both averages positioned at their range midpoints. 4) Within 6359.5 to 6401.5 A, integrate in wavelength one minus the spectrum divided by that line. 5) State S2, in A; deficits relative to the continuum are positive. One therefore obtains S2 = 0.7 A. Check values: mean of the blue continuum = 187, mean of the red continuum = 256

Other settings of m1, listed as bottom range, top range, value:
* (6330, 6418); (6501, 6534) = 1.28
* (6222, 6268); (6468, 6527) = 1.90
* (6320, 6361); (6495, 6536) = 1.28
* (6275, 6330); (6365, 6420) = 1.21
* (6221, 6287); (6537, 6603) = 1.91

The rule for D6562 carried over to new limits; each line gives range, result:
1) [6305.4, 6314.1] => 194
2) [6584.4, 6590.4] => 270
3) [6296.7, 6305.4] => 181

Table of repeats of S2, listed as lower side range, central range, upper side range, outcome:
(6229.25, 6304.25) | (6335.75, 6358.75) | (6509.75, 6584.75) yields -3.7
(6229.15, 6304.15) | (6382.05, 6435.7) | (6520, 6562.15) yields -1.7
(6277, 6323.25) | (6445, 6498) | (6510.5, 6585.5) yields -1.6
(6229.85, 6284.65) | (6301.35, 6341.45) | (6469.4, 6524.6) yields -4.8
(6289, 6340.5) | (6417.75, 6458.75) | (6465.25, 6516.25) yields -0.2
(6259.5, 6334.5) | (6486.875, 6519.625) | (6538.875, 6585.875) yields -0.7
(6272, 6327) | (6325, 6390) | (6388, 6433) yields -1.9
